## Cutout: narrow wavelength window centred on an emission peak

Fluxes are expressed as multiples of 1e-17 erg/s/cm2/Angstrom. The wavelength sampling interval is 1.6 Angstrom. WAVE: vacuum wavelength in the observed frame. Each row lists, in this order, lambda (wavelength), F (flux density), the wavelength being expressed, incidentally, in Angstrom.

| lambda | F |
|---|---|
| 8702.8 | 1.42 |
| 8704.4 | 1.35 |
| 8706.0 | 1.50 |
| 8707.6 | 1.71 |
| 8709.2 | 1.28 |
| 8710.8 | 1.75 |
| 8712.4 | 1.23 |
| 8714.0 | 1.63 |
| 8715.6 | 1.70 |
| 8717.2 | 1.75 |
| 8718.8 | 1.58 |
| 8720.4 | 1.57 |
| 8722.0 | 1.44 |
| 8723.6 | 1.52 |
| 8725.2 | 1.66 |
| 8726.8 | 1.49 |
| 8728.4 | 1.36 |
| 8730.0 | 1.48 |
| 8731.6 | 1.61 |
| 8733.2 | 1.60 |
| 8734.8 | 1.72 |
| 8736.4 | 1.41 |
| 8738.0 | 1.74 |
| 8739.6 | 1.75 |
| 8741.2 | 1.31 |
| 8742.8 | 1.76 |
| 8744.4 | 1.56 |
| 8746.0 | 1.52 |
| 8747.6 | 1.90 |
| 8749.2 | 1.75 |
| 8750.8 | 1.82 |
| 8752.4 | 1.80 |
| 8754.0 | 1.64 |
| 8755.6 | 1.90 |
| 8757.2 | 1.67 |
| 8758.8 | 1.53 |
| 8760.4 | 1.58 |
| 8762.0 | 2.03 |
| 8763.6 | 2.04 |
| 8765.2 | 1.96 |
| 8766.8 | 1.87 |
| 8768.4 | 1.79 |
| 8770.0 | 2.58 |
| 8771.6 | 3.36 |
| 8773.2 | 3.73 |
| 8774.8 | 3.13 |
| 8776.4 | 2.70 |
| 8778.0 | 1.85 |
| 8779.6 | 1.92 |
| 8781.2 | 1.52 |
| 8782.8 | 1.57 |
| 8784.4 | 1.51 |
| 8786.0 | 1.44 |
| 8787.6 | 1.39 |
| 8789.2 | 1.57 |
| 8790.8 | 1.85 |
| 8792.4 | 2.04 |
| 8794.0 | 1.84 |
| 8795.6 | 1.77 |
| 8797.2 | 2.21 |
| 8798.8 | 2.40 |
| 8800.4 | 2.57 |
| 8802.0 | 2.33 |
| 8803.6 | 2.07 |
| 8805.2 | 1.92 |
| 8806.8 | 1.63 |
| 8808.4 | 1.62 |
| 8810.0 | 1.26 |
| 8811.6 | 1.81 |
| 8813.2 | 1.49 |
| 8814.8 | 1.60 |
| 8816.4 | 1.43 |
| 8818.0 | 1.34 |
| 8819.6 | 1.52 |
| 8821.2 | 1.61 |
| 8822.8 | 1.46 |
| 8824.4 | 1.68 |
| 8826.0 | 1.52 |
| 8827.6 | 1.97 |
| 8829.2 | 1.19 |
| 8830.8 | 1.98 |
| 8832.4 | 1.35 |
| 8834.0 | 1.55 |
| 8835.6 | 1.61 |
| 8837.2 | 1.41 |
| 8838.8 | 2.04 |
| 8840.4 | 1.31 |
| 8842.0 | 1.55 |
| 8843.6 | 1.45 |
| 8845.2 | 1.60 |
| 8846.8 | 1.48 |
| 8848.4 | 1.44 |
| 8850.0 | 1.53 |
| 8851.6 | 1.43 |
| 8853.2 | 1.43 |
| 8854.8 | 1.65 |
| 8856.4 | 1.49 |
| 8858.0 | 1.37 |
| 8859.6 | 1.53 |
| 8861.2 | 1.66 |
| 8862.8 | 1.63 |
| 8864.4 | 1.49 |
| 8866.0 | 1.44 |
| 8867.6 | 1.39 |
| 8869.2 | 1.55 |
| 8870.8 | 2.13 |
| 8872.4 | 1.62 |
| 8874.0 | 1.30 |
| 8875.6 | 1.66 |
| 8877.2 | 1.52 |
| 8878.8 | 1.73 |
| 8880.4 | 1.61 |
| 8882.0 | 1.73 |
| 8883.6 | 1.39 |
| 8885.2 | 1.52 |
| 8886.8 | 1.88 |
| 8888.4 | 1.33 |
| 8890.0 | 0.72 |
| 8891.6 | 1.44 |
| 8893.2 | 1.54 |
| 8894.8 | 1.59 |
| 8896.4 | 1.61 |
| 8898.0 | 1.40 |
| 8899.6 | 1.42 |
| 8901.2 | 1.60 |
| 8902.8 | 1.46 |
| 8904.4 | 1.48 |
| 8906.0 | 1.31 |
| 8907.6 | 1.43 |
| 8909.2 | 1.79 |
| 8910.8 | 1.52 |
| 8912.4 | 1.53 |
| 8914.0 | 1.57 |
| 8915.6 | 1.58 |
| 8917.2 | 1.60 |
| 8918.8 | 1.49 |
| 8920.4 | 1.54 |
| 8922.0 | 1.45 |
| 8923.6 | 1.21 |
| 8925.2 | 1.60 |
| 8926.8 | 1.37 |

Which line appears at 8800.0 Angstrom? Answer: [N II] 6583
